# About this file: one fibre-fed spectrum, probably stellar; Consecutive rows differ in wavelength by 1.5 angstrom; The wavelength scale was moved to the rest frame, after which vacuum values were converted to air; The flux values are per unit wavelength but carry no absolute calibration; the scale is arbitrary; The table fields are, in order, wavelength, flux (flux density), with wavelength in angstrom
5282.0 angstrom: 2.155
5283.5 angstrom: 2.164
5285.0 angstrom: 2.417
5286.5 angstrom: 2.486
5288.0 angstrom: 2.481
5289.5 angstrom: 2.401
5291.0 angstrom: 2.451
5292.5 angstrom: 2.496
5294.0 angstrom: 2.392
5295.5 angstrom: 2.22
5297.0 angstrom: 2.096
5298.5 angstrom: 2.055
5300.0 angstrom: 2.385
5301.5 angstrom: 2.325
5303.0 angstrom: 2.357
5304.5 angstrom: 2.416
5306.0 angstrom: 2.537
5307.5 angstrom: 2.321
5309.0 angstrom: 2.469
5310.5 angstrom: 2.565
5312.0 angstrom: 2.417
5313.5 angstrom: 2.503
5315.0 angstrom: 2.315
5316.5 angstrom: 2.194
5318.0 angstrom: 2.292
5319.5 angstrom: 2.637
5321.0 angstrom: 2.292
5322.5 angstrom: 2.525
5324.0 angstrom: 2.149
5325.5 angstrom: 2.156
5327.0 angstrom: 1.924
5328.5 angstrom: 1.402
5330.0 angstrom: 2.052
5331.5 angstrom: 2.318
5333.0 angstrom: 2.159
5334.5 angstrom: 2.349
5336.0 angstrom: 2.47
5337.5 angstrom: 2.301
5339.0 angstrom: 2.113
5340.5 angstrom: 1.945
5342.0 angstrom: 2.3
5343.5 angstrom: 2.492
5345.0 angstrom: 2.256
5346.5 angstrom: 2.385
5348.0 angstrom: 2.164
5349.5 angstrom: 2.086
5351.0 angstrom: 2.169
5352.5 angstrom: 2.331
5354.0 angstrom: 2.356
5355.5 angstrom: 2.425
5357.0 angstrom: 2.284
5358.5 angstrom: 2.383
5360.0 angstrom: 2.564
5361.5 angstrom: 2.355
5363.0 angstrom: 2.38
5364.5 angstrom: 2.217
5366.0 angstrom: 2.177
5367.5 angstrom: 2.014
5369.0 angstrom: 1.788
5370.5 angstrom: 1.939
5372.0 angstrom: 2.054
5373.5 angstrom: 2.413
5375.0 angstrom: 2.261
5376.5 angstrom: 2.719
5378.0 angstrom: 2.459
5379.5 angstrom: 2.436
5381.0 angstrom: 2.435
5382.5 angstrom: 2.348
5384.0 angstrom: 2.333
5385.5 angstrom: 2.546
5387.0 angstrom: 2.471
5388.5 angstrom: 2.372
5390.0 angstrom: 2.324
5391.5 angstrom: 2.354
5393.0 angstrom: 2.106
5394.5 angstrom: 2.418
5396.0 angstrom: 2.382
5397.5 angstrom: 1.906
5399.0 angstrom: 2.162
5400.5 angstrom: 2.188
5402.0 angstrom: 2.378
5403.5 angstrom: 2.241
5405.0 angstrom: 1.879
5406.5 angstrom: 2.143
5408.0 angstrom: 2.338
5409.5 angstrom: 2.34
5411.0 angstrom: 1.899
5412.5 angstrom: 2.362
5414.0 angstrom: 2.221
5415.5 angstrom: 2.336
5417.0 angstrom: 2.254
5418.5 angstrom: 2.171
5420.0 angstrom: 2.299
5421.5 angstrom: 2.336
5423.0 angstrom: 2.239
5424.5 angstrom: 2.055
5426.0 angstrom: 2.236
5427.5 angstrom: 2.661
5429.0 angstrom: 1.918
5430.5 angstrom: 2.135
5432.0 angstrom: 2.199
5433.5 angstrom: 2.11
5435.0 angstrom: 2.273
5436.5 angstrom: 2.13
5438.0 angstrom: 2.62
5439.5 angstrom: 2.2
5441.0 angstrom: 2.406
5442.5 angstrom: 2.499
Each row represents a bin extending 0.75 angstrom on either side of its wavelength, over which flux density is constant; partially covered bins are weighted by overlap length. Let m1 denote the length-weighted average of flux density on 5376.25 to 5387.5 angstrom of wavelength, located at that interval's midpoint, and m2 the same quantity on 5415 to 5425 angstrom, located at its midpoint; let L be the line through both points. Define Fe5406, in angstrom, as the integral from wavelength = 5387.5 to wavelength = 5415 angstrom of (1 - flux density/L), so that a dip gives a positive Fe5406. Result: 1.4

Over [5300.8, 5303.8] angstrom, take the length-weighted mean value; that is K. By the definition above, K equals 2.34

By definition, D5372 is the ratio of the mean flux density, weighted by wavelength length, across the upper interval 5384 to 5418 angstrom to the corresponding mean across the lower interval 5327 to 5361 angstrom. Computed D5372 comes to 1.01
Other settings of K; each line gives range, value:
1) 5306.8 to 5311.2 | 2.45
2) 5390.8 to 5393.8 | 2.23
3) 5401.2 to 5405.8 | 2.17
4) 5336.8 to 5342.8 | 2.17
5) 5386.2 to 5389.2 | 2.42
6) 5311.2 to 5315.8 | 2.41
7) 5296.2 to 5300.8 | 2.18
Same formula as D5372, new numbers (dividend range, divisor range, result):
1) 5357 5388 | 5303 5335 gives 1.01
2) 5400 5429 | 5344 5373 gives 1.00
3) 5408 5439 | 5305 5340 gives 0.98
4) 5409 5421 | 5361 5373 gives 1.06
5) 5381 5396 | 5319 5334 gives 1.10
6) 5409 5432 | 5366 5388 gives 0.97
